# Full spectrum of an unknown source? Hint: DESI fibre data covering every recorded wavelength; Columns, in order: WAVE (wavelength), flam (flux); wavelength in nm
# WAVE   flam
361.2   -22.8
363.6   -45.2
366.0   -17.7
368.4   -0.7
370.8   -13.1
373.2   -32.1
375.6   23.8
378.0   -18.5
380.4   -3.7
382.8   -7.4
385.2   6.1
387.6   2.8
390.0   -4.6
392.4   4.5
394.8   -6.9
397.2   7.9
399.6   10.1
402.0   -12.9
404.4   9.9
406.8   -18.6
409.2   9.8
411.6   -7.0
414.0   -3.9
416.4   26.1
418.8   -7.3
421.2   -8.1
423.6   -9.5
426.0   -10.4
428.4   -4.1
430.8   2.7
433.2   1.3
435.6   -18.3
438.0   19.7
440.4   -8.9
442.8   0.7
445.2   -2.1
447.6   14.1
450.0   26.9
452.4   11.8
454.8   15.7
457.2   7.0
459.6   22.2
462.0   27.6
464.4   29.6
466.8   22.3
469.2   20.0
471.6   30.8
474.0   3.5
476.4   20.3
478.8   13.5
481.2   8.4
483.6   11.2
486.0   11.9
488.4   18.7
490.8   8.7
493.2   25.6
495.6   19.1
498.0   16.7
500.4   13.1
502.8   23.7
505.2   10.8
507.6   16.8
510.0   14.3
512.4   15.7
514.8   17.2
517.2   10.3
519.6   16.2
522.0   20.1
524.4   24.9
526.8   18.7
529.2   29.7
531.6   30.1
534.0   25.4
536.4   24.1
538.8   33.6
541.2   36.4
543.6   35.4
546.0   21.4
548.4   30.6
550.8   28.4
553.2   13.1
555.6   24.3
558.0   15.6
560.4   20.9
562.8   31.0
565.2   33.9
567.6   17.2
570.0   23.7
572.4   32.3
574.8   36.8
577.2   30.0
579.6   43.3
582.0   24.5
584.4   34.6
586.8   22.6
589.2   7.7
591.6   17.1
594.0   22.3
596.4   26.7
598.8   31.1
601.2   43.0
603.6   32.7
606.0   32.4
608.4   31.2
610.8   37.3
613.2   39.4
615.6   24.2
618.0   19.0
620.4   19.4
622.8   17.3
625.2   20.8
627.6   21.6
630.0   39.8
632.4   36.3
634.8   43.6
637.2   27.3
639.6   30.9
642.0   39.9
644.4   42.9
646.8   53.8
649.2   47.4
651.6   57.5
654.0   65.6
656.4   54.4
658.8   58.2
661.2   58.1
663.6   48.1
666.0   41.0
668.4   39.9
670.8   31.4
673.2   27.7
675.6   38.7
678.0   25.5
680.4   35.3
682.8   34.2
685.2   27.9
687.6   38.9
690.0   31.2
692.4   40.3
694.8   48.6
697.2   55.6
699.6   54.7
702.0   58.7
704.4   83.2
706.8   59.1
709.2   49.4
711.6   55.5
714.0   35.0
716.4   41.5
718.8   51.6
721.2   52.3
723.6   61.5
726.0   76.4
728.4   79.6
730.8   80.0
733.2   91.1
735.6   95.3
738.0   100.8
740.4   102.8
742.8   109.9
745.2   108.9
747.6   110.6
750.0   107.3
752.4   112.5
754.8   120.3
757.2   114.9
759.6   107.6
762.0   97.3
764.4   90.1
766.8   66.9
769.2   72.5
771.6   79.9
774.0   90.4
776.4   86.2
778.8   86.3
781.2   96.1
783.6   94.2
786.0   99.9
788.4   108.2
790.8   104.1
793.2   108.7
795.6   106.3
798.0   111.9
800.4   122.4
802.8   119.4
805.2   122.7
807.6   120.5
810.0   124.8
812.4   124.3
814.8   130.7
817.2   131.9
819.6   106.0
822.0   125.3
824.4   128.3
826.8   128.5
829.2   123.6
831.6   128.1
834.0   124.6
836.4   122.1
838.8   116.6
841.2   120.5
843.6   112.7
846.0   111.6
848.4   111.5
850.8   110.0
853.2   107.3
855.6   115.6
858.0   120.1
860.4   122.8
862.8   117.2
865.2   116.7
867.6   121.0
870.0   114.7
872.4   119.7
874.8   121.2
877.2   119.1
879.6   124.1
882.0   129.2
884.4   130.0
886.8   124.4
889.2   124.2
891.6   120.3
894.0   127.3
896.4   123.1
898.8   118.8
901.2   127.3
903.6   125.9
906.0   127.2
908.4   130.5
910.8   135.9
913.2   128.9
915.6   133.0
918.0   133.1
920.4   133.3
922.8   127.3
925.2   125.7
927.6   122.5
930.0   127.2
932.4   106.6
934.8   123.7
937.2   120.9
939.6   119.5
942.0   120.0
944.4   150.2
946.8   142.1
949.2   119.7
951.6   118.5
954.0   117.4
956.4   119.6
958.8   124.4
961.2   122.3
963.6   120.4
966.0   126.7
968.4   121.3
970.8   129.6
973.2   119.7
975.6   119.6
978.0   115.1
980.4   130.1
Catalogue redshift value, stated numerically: 0.00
